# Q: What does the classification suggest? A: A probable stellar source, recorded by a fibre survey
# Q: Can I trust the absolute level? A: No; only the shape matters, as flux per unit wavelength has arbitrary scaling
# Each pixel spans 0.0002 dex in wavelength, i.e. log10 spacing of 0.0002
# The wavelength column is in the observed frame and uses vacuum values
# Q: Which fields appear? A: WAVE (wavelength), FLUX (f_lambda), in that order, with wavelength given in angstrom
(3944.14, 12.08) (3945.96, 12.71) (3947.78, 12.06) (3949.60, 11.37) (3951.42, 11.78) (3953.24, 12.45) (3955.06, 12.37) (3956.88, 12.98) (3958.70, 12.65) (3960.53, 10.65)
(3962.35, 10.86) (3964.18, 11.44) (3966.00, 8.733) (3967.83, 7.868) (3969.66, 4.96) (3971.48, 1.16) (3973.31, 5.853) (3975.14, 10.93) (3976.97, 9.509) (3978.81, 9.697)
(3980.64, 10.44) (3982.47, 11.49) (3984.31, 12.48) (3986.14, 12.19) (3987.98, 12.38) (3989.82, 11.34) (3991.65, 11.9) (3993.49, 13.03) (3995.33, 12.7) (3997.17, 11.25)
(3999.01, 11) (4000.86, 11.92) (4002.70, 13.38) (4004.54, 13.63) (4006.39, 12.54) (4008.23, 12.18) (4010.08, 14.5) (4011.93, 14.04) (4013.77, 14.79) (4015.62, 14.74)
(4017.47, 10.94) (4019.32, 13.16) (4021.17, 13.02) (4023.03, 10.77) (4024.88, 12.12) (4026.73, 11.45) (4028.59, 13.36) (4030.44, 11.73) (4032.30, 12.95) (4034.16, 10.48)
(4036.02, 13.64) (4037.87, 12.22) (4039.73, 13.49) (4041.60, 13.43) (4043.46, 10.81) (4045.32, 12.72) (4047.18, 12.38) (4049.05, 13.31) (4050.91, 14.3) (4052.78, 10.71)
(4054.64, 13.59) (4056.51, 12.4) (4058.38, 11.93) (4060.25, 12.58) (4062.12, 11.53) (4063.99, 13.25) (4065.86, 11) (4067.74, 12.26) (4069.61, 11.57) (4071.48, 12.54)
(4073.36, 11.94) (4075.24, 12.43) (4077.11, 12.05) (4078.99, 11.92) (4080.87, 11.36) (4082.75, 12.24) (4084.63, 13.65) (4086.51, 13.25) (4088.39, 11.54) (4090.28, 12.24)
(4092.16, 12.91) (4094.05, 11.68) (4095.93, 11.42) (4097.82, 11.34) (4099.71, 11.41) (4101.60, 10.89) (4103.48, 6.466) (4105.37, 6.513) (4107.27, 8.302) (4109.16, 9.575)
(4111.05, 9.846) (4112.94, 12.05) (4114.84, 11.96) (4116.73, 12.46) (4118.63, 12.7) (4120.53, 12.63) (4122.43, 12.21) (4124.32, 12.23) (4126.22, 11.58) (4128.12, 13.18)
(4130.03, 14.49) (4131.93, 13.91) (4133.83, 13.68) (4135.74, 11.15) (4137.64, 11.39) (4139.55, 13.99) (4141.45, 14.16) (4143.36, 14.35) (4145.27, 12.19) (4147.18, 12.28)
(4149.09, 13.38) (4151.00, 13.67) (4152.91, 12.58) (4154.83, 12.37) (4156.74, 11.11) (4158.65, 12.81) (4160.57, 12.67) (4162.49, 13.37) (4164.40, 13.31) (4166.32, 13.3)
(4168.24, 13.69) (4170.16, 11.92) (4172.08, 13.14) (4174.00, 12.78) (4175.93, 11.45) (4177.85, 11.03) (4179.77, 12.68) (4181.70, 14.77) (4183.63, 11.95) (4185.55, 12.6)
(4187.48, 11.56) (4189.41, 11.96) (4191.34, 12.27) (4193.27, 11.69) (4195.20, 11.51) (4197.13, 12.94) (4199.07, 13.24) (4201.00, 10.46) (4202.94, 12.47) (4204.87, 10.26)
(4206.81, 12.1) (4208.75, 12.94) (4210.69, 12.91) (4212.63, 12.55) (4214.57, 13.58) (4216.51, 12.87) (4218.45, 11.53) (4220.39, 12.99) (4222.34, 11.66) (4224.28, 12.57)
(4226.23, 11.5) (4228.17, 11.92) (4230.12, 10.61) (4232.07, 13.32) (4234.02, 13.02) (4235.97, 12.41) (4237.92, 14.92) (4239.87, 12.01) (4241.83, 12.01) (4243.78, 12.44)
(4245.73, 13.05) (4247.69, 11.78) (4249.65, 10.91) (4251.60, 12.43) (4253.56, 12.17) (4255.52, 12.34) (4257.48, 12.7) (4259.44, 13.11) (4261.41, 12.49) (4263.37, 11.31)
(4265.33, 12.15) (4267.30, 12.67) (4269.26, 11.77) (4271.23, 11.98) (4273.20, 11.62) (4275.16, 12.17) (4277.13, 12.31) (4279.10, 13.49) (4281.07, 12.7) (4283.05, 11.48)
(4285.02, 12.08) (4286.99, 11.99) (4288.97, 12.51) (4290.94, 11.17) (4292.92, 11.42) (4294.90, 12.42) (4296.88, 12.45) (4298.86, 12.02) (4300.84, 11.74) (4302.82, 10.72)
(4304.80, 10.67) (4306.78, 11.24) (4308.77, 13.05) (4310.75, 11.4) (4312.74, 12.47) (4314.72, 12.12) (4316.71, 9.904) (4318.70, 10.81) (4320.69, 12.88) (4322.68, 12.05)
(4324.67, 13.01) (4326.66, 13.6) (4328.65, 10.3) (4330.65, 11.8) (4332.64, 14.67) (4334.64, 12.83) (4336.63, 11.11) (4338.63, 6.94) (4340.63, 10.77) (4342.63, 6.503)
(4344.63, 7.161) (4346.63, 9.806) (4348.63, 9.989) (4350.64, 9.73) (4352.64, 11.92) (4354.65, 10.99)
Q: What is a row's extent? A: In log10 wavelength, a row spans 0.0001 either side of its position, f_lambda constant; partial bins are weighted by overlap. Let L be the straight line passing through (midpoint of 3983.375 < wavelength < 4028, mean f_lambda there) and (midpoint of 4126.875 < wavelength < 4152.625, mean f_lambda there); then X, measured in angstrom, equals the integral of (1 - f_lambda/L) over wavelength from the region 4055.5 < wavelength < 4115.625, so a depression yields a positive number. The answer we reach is 6.9 angstrom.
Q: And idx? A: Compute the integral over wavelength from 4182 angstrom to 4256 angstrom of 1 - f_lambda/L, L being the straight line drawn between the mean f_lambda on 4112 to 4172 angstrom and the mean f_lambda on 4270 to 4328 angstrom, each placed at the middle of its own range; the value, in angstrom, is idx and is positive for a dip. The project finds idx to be 0.7 angstrom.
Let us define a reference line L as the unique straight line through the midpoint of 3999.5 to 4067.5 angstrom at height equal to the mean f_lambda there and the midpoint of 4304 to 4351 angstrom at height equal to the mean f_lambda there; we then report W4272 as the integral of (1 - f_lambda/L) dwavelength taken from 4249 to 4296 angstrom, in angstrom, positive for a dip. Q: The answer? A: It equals -3.34 angstrom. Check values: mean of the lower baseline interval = 12.6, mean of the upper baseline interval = 11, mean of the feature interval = 12.2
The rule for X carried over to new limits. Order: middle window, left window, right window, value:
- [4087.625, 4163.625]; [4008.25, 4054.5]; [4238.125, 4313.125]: 3.0 angstrom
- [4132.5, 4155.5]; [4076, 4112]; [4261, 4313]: -3.5 angstrom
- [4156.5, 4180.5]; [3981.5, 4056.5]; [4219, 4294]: -0.5 angstrom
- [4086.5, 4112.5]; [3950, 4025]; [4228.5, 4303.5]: 2.8 angstrom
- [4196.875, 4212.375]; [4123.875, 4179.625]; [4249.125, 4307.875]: 0.4 angstrom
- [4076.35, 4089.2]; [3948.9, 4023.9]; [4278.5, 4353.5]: -1.1 angstrom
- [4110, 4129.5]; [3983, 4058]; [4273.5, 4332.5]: 0.4 angstrom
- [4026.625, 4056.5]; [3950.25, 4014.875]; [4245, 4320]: -3.2 angstrom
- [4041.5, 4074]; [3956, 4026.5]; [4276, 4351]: -2.9 angstrom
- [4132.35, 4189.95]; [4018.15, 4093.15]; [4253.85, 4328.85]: -2.5 angstrom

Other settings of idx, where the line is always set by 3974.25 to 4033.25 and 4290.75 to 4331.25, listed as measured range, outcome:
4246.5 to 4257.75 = -0.2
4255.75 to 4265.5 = -0.4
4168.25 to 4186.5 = -0.9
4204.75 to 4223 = -0.8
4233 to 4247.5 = -1.1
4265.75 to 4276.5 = -0.2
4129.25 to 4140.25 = -0.9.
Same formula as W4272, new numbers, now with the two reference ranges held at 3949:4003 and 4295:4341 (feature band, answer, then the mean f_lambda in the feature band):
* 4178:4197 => -1.7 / 12.3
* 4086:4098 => -1.1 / 12.1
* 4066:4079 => -1.3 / 12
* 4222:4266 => -3.2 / 12.3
